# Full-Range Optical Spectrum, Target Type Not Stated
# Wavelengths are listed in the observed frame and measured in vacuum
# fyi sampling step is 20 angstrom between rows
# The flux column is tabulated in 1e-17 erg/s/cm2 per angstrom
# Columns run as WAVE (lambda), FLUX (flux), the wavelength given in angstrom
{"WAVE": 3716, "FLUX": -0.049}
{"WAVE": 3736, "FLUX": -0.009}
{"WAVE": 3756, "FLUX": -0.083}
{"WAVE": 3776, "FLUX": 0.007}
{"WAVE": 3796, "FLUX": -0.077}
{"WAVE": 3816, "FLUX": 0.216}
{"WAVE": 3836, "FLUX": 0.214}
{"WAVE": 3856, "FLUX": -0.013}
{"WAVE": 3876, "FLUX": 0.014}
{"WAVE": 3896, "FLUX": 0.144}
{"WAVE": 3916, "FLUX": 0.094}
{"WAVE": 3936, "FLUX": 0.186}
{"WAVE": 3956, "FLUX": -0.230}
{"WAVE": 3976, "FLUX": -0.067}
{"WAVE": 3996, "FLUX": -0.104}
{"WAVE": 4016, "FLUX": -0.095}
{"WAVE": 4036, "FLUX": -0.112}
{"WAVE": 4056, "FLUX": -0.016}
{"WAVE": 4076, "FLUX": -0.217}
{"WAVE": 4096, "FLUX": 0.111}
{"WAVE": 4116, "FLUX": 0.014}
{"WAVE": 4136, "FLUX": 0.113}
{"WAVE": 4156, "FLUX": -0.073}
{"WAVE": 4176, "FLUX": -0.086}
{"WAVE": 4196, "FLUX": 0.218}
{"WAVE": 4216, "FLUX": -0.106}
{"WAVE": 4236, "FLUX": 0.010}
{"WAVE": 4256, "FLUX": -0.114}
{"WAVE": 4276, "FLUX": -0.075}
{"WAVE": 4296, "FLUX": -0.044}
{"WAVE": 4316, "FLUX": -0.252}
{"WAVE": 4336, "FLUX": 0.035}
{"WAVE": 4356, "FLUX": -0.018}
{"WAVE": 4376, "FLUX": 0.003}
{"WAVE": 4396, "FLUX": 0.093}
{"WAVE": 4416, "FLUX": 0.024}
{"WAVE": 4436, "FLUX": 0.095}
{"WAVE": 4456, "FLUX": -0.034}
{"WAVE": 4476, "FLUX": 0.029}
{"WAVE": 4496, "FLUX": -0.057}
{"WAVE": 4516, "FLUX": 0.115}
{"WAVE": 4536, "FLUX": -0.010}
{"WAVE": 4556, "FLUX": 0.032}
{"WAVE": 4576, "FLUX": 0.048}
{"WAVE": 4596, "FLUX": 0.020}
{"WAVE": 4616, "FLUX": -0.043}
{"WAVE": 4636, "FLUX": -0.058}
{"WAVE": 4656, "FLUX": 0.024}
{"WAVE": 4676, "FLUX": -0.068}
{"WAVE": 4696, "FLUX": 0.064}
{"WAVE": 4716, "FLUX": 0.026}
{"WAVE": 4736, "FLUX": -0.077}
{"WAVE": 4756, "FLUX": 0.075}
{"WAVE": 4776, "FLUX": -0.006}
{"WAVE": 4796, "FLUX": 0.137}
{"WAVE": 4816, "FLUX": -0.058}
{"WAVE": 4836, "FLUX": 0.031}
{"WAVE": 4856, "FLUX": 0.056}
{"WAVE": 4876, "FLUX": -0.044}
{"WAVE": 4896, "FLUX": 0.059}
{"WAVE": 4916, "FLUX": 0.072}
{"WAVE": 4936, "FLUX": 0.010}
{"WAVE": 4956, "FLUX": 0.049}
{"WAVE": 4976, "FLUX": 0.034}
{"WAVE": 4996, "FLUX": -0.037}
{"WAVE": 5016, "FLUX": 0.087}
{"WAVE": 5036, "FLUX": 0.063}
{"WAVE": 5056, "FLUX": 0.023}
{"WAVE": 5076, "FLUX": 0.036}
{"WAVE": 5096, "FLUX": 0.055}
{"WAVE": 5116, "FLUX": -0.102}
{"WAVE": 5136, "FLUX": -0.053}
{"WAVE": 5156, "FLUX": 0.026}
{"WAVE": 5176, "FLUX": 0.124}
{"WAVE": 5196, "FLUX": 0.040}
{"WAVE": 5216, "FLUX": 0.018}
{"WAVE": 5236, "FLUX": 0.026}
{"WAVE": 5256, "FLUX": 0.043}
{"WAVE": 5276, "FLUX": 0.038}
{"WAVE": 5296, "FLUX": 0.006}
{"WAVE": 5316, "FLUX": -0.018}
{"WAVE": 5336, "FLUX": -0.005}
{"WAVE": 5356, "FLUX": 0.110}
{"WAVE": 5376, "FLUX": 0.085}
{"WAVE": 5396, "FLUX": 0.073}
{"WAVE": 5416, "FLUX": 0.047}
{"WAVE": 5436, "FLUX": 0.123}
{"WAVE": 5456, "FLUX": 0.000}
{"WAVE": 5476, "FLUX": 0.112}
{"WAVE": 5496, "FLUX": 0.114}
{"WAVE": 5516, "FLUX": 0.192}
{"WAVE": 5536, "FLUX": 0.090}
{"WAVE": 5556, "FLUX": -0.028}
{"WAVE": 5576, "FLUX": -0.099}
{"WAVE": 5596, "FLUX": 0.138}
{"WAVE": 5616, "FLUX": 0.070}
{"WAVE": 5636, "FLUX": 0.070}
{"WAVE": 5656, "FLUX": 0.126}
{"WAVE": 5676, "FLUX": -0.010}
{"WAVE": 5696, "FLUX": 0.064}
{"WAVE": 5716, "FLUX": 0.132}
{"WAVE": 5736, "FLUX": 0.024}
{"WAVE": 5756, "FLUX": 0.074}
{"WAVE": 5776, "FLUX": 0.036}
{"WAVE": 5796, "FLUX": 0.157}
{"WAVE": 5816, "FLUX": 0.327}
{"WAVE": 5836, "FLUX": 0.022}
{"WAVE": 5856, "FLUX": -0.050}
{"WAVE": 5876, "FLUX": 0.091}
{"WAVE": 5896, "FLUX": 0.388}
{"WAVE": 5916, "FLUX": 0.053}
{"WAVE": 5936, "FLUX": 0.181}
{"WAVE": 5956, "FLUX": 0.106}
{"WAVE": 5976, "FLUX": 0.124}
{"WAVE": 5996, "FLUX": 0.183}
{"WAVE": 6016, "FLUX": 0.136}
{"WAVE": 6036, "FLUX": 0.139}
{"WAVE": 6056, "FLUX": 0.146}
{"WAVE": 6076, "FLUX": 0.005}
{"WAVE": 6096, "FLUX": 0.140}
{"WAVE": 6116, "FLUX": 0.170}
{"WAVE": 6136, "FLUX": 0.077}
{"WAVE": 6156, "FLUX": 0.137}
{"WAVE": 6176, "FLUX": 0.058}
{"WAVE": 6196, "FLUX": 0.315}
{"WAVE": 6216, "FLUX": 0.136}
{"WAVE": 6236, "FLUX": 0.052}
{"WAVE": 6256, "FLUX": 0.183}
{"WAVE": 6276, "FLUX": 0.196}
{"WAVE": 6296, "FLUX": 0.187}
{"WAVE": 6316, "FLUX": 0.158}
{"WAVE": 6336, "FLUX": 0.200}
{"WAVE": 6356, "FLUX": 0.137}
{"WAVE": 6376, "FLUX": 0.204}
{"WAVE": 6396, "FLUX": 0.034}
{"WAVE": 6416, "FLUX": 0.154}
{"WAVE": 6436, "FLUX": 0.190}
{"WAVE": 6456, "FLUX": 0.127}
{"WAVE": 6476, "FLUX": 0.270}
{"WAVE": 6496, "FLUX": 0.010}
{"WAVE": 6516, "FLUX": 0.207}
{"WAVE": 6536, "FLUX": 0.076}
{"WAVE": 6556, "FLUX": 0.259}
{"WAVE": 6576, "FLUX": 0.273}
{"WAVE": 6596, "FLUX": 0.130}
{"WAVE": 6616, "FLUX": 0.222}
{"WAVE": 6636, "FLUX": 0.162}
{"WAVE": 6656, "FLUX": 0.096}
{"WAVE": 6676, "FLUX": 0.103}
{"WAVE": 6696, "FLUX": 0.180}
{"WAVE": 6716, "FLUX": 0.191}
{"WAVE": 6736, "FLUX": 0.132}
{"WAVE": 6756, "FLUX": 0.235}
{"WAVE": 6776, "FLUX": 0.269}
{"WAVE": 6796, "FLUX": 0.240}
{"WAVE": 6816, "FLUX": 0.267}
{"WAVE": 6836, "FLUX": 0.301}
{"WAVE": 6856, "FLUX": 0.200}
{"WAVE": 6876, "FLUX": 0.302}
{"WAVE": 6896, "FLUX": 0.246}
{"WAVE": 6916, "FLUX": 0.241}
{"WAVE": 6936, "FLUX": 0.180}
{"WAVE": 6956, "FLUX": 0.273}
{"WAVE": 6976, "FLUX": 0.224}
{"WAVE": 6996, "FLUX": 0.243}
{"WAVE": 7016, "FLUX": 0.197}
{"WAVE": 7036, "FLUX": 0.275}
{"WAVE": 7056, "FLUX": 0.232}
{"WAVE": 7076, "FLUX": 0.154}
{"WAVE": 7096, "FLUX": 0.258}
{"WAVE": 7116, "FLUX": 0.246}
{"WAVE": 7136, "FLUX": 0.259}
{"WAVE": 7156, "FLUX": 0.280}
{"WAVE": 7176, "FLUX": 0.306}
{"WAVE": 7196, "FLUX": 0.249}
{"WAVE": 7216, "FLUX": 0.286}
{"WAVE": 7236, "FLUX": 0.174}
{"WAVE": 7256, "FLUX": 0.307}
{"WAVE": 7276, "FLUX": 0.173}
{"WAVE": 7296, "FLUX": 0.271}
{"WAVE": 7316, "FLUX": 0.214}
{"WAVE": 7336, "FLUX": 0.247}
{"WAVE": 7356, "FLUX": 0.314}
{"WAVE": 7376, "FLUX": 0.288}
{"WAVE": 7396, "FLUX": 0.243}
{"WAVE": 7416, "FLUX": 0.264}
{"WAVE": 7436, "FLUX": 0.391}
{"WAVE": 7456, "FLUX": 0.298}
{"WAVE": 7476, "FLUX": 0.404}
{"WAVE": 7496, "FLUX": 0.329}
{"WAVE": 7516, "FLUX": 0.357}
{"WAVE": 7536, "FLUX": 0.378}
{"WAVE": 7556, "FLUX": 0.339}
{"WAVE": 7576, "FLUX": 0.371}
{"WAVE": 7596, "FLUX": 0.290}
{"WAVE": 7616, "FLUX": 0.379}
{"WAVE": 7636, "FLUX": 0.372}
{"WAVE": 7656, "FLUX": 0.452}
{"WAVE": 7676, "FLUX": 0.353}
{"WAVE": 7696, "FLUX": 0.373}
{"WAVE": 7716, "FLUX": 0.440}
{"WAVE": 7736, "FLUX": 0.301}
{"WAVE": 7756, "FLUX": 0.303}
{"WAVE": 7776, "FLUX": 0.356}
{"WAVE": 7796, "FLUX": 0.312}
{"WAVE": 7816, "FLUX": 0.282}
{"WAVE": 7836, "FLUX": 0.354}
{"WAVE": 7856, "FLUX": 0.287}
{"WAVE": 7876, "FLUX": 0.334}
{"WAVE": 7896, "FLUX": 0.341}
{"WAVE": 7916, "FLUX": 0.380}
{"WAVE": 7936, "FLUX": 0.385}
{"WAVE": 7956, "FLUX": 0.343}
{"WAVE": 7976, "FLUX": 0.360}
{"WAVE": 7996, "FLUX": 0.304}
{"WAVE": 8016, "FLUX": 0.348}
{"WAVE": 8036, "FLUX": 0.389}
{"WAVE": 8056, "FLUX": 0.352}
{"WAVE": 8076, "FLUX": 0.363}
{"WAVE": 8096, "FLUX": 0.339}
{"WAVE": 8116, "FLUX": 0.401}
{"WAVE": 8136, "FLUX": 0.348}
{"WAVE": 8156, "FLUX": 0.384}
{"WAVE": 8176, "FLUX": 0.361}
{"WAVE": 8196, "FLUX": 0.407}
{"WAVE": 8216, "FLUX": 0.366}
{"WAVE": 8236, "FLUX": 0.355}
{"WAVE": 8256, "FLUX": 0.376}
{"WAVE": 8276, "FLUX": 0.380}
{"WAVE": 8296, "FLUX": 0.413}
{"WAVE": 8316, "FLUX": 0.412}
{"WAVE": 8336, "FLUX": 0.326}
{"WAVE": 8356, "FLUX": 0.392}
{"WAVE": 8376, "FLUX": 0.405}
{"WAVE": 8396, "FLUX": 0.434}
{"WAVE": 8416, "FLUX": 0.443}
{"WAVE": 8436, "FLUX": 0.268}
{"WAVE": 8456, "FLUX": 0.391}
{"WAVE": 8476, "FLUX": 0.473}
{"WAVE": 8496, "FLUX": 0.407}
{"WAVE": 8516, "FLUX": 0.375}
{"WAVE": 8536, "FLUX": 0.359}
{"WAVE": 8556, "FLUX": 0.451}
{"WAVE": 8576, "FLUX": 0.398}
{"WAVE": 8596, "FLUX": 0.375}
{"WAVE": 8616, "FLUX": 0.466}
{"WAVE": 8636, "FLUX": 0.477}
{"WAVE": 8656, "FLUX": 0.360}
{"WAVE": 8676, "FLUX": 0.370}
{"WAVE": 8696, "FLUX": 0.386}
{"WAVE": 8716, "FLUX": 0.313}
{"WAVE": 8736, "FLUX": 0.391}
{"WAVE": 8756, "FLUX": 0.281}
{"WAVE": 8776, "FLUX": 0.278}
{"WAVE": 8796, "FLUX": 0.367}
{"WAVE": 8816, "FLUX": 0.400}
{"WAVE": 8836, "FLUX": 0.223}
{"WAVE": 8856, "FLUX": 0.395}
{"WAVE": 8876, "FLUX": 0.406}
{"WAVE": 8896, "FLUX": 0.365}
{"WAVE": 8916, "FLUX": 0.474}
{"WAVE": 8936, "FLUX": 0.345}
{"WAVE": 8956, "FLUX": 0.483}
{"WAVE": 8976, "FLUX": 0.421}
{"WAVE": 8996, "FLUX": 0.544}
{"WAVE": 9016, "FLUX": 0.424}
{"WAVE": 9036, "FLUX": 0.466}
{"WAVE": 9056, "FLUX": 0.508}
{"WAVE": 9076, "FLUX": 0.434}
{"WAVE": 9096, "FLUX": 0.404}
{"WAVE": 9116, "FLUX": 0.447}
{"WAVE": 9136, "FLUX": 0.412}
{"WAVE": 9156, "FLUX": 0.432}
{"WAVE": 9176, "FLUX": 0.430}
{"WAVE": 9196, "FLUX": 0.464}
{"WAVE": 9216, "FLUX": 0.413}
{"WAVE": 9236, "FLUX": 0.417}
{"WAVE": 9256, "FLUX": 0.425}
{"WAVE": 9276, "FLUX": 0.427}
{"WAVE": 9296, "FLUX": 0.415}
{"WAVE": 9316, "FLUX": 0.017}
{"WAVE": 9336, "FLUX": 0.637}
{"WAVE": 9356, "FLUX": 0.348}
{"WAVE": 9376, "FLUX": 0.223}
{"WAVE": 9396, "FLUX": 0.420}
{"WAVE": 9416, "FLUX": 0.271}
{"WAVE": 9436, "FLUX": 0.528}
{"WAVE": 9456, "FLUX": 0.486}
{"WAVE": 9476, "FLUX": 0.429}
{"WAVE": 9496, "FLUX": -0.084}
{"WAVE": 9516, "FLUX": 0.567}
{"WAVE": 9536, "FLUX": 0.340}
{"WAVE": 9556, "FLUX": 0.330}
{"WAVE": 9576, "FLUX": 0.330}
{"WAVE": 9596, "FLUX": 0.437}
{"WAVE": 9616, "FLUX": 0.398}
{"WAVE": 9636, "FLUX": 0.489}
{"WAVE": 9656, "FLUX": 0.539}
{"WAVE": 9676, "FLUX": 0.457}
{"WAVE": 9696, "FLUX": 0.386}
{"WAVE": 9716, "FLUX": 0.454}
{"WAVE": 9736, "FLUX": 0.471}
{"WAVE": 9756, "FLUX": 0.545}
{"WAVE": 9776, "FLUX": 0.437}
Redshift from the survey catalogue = 0.694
